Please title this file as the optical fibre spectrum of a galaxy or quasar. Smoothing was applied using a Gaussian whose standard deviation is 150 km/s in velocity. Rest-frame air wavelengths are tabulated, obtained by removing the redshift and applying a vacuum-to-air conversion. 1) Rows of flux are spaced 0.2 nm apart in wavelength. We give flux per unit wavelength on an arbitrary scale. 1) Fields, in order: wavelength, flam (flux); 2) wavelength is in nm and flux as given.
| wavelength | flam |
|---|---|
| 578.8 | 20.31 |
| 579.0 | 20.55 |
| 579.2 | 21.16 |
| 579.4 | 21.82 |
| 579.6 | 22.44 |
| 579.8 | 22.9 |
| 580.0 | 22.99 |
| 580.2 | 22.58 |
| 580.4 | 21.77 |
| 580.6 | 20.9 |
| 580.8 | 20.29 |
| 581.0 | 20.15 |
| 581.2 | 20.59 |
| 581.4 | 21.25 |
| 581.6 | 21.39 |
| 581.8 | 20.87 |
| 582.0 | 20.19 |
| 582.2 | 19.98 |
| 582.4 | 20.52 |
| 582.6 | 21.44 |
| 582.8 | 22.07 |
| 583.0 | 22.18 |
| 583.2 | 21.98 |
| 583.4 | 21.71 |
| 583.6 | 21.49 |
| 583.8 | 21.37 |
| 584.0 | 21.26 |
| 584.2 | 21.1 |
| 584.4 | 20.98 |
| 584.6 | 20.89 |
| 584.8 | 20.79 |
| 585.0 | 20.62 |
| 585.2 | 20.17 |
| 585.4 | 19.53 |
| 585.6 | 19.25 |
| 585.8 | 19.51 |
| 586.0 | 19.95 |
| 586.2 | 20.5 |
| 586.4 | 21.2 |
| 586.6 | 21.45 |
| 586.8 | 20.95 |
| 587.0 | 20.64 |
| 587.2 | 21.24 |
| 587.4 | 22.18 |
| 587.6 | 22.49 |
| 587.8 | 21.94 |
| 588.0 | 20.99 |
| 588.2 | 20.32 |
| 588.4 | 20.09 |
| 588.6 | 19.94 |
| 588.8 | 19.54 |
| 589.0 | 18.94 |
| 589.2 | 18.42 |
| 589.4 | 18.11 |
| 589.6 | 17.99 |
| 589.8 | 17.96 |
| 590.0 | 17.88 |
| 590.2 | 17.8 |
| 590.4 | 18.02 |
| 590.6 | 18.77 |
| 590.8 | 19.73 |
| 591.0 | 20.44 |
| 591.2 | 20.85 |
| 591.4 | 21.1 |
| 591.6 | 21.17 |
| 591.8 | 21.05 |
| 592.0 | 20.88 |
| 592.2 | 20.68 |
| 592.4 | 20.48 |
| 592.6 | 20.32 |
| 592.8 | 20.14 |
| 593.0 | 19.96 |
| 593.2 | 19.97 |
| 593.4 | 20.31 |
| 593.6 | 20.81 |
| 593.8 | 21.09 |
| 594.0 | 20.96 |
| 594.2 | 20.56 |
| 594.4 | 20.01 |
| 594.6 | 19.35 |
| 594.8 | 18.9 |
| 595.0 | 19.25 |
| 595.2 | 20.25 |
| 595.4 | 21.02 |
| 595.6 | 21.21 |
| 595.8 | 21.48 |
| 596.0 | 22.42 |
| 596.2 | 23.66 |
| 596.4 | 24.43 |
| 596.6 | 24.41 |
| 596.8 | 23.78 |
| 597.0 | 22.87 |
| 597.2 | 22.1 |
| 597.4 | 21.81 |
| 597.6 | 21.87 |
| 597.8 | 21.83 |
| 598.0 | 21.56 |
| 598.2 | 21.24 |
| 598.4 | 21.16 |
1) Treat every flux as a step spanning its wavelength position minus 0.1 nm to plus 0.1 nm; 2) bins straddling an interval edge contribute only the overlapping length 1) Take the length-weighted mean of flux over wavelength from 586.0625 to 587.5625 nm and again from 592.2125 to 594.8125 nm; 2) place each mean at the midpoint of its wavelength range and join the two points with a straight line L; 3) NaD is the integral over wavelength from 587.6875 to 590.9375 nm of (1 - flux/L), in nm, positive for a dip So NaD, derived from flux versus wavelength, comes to 0.26 nm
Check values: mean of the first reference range 21.2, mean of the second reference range 20.3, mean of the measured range 19.2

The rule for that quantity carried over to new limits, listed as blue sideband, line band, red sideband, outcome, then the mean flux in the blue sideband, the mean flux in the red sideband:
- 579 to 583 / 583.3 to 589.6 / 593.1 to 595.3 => 0.10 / 21.3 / 20.1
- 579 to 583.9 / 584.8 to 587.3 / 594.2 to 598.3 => 0.12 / 21.4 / 21.6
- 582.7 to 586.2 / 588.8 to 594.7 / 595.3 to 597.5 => 0.59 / 20.9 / 22.7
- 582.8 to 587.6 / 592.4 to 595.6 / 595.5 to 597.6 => 0.30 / 21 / 22.8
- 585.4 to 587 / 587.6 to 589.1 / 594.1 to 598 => 0.02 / 20.4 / 21.6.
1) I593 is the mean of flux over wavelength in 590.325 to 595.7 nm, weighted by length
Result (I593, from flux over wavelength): 20.3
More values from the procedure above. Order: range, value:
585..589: 20.6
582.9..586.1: 20.8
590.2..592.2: 20.1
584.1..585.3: 20.8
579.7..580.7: 22.2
